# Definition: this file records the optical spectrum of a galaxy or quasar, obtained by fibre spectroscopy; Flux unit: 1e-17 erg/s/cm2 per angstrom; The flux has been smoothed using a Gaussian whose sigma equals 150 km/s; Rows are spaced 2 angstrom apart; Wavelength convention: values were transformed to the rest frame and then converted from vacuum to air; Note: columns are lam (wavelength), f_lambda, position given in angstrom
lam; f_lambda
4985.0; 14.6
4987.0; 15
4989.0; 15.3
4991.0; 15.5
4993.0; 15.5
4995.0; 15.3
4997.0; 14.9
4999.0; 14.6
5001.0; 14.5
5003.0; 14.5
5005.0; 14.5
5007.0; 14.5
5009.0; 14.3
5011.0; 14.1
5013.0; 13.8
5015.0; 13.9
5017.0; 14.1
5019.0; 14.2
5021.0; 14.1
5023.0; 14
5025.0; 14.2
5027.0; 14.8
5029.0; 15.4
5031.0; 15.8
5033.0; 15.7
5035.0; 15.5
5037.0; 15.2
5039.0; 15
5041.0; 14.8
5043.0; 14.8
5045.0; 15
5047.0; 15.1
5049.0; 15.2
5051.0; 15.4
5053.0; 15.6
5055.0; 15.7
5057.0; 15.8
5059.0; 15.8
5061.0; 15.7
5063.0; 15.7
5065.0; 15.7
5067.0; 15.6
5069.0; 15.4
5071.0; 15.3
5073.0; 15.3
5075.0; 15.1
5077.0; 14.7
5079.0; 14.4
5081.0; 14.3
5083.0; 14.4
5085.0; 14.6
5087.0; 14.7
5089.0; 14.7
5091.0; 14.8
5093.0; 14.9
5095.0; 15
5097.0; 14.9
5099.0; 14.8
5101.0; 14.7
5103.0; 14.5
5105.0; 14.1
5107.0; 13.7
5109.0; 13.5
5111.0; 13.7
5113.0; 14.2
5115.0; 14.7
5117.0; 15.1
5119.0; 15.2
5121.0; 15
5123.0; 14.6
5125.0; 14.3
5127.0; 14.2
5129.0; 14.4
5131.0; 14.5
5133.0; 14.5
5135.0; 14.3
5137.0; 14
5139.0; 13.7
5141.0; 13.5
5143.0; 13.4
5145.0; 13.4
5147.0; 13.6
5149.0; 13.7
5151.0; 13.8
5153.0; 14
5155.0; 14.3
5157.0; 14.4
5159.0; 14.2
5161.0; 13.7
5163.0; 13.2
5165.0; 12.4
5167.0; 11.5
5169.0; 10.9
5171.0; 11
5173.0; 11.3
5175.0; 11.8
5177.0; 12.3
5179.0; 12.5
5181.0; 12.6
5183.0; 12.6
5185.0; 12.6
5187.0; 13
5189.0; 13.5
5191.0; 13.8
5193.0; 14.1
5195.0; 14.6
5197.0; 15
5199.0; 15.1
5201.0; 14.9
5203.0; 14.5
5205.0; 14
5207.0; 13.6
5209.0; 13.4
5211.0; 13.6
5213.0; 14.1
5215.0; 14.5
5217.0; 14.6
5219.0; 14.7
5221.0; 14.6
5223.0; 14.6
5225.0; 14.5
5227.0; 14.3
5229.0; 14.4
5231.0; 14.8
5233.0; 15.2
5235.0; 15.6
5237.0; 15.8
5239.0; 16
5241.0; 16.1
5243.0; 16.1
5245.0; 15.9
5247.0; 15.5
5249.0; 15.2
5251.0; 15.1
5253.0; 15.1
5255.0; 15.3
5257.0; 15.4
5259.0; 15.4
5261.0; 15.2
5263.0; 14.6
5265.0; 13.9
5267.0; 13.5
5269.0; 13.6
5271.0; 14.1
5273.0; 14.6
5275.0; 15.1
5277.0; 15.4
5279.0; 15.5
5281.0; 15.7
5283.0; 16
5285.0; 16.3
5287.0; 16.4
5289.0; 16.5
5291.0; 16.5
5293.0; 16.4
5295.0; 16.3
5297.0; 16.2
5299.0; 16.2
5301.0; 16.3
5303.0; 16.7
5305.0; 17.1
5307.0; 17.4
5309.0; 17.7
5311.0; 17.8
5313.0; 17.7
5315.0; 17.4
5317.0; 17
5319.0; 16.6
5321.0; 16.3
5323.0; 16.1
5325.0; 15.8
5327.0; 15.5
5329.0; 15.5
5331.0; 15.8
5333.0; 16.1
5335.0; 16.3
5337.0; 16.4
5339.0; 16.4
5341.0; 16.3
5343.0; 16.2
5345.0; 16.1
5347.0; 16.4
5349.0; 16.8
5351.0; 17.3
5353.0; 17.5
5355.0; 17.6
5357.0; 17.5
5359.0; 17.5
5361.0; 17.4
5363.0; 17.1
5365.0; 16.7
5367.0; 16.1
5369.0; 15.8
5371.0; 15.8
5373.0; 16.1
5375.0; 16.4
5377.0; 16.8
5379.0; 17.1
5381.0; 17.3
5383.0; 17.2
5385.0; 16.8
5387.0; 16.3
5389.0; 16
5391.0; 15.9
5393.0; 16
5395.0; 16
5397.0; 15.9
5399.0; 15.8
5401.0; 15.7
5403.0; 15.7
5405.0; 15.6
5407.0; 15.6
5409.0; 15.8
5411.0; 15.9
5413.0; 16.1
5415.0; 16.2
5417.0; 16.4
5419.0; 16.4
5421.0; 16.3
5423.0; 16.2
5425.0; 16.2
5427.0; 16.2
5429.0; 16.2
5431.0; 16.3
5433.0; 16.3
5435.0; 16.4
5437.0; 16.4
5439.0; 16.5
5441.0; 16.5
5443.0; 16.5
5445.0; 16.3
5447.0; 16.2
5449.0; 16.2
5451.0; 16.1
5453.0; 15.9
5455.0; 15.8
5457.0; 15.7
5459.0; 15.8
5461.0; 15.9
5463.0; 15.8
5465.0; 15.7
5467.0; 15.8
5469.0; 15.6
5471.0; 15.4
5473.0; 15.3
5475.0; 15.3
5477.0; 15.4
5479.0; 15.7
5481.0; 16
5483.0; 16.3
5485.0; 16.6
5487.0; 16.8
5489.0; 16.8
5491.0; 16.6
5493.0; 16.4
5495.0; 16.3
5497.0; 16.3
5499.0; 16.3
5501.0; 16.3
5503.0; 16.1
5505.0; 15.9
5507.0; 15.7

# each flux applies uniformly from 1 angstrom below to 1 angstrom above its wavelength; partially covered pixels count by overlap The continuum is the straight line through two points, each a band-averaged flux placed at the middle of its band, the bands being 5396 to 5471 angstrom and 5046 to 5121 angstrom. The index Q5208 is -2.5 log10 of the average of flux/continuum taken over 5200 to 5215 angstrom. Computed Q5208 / 0.09 mag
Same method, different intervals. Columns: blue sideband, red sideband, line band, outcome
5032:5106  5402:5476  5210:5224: 0.078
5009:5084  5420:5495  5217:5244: 0.026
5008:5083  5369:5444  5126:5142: 0.085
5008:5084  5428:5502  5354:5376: -0.060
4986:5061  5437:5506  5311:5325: -0.078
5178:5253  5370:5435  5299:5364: -0.080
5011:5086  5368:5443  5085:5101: 0.025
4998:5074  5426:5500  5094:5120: 0.050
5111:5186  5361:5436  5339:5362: -0.081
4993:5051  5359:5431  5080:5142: 0.049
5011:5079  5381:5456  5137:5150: 0.132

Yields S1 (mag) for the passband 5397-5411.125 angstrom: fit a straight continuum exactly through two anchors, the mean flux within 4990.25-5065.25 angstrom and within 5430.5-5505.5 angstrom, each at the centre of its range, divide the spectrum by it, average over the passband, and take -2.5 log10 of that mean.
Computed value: 0.01 mag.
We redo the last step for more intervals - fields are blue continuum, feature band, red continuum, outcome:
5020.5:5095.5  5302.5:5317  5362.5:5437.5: -0.10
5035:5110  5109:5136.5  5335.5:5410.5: 0.06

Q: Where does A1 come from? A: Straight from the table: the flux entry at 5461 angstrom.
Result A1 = 15.9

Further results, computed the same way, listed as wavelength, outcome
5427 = 16.2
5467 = 15.8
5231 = 14.8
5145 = 13.4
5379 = 17.1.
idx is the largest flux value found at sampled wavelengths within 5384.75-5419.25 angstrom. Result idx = 16.8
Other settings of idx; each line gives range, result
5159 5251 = 16.1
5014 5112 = 15.8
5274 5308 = 17.4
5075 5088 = 15.1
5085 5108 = 15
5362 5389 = 17.3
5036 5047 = 15.2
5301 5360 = 17.8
